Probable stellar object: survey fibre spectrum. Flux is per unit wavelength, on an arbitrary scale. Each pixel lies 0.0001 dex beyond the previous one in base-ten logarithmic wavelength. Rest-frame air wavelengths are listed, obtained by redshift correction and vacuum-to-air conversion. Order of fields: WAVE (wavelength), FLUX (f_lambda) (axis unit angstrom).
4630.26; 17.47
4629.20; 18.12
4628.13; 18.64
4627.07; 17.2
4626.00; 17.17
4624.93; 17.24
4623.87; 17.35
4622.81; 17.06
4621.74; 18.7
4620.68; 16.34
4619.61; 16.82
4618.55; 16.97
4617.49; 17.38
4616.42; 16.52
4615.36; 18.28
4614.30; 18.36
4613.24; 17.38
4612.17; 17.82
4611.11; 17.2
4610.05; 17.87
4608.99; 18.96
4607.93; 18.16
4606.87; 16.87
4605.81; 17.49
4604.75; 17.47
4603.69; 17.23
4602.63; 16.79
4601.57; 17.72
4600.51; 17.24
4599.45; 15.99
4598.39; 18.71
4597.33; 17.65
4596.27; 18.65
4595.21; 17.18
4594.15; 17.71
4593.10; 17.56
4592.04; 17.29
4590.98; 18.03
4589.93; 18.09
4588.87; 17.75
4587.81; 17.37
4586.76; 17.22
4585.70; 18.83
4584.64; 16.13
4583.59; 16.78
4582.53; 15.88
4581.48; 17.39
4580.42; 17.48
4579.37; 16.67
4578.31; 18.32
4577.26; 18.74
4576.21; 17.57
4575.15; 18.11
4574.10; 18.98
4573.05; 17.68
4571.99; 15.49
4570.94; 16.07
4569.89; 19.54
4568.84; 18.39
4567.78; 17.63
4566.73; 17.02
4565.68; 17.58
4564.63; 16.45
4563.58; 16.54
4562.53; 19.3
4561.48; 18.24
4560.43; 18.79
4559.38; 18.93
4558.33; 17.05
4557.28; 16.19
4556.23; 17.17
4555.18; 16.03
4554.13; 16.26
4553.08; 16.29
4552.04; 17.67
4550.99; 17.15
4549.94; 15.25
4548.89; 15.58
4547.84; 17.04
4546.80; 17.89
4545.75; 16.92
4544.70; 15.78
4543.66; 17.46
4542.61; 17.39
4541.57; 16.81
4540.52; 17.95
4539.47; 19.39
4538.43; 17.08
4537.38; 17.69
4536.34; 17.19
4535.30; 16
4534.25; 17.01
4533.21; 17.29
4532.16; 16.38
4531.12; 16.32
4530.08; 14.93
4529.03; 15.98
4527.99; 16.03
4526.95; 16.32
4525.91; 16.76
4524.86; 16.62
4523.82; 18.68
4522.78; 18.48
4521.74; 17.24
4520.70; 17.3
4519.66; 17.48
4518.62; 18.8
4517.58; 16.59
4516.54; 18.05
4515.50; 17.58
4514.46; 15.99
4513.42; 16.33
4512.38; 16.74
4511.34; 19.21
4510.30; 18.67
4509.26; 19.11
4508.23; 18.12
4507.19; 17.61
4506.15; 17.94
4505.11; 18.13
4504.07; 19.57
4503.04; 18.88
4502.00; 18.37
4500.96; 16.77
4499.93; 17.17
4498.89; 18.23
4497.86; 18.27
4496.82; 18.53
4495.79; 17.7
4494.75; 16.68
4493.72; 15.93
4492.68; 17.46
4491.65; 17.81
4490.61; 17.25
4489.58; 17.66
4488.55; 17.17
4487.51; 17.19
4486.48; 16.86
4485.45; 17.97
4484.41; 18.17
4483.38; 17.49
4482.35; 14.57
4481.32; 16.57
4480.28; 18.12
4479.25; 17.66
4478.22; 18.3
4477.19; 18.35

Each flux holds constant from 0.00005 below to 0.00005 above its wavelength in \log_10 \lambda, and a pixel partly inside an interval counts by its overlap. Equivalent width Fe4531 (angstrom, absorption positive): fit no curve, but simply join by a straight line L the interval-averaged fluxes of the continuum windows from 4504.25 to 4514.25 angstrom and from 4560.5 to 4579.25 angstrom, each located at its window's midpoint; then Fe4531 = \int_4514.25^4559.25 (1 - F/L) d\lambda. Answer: 2.24 angstrom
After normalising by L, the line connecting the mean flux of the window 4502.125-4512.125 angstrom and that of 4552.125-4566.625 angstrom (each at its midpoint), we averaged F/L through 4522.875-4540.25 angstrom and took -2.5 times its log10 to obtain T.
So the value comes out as 0.06 mag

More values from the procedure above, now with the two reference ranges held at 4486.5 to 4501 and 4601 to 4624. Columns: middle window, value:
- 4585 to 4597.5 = -0.02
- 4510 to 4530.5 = 0.02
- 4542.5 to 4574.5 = 0.02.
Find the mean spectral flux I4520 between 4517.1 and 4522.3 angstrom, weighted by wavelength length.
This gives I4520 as 17.5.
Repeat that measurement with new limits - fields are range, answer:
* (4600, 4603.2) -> 17.2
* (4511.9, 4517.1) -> 16.9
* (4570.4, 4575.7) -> 17.3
